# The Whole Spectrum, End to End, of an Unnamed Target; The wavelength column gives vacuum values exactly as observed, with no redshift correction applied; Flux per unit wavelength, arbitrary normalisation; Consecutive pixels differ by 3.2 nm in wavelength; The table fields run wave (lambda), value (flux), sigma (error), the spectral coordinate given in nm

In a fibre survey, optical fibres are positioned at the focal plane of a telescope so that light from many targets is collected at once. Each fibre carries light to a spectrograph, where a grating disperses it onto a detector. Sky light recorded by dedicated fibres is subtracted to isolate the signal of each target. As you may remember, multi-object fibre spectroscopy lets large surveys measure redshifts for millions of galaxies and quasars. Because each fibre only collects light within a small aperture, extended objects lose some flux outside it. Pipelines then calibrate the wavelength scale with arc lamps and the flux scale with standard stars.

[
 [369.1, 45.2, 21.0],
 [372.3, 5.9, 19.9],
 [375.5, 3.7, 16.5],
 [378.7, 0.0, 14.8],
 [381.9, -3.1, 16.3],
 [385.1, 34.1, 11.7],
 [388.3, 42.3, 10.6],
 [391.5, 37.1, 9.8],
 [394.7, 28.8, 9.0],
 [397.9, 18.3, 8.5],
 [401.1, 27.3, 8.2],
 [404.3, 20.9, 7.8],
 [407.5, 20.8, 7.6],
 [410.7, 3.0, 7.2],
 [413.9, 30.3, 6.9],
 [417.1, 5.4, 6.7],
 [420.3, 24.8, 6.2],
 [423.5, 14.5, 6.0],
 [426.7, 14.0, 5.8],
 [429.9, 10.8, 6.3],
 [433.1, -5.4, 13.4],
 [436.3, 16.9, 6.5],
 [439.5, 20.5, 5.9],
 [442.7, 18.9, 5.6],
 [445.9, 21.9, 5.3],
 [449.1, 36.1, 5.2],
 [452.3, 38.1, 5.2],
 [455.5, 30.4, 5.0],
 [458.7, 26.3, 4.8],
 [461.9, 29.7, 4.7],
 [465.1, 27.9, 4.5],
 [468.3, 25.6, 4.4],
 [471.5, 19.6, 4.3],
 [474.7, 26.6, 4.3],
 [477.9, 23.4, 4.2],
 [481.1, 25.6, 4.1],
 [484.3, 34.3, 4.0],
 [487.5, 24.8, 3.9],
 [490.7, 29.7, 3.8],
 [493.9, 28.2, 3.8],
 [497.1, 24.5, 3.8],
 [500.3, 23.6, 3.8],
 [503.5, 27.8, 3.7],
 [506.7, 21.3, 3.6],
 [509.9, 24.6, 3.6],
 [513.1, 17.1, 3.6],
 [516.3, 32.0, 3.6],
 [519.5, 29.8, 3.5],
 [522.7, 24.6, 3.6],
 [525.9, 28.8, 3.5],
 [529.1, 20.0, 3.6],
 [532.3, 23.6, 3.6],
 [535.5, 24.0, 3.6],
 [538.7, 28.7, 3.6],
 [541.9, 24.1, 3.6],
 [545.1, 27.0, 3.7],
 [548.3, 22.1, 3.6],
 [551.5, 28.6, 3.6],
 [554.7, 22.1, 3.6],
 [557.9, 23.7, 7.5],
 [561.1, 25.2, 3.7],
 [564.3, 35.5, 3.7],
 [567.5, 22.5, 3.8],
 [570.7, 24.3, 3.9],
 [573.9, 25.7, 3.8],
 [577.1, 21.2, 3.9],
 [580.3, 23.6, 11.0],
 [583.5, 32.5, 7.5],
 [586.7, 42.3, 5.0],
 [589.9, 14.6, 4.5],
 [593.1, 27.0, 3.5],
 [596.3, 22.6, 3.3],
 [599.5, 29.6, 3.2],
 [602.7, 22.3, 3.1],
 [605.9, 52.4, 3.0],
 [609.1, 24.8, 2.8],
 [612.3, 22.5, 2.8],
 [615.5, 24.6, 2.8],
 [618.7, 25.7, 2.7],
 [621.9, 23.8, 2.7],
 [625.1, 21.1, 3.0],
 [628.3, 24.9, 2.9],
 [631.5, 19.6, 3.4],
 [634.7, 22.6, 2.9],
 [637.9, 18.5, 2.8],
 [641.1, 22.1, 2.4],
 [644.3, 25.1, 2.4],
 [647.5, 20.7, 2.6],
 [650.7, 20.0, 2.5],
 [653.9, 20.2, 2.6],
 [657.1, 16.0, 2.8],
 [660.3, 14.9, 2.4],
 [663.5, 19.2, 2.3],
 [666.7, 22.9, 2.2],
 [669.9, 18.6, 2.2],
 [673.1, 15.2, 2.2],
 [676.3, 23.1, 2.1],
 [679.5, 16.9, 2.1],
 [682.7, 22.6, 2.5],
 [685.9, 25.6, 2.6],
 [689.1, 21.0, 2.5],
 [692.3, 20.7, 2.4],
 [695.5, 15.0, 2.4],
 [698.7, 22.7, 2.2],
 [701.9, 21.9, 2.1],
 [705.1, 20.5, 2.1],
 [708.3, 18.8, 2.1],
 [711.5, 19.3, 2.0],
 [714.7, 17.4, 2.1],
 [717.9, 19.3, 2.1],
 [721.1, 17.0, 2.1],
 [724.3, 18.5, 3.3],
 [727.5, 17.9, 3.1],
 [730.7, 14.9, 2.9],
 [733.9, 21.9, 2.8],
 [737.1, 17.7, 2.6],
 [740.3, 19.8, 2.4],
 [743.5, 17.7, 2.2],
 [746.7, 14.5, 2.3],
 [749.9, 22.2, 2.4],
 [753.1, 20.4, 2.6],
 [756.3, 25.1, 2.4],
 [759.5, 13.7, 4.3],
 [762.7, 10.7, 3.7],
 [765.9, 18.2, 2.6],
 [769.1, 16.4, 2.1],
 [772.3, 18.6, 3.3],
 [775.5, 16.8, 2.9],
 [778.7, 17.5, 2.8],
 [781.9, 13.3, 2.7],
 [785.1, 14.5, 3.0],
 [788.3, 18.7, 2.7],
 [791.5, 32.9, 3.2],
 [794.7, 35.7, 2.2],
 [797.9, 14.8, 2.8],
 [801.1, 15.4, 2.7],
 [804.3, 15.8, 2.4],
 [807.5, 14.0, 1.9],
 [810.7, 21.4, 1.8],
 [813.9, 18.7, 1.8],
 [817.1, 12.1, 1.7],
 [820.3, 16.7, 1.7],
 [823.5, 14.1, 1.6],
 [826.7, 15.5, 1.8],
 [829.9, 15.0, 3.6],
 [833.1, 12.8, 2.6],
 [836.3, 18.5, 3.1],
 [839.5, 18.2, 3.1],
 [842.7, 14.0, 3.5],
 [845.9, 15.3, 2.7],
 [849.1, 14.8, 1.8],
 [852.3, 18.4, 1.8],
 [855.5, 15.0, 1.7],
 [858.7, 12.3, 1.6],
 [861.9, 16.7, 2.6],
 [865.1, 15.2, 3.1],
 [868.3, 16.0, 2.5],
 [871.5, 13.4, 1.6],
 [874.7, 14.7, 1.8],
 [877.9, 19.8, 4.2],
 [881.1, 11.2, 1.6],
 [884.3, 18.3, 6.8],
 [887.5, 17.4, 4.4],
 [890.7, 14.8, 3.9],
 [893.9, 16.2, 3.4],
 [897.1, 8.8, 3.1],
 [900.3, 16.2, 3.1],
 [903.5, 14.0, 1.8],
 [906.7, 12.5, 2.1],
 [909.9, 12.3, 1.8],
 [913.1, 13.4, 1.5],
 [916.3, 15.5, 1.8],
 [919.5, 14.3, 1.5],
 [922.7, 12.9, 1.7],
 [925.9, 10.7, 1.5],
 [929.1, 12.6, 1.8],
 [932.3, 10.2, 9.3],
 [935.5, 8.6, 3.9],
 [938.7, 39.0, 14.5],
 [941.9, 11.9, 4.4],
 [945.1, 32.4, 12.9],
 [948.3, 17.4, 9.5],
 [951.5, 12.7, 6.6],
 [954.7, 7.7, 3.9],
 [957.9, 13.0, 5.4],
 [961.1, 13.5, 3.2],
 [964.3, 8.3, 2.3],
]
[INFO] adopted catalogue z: 0.208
